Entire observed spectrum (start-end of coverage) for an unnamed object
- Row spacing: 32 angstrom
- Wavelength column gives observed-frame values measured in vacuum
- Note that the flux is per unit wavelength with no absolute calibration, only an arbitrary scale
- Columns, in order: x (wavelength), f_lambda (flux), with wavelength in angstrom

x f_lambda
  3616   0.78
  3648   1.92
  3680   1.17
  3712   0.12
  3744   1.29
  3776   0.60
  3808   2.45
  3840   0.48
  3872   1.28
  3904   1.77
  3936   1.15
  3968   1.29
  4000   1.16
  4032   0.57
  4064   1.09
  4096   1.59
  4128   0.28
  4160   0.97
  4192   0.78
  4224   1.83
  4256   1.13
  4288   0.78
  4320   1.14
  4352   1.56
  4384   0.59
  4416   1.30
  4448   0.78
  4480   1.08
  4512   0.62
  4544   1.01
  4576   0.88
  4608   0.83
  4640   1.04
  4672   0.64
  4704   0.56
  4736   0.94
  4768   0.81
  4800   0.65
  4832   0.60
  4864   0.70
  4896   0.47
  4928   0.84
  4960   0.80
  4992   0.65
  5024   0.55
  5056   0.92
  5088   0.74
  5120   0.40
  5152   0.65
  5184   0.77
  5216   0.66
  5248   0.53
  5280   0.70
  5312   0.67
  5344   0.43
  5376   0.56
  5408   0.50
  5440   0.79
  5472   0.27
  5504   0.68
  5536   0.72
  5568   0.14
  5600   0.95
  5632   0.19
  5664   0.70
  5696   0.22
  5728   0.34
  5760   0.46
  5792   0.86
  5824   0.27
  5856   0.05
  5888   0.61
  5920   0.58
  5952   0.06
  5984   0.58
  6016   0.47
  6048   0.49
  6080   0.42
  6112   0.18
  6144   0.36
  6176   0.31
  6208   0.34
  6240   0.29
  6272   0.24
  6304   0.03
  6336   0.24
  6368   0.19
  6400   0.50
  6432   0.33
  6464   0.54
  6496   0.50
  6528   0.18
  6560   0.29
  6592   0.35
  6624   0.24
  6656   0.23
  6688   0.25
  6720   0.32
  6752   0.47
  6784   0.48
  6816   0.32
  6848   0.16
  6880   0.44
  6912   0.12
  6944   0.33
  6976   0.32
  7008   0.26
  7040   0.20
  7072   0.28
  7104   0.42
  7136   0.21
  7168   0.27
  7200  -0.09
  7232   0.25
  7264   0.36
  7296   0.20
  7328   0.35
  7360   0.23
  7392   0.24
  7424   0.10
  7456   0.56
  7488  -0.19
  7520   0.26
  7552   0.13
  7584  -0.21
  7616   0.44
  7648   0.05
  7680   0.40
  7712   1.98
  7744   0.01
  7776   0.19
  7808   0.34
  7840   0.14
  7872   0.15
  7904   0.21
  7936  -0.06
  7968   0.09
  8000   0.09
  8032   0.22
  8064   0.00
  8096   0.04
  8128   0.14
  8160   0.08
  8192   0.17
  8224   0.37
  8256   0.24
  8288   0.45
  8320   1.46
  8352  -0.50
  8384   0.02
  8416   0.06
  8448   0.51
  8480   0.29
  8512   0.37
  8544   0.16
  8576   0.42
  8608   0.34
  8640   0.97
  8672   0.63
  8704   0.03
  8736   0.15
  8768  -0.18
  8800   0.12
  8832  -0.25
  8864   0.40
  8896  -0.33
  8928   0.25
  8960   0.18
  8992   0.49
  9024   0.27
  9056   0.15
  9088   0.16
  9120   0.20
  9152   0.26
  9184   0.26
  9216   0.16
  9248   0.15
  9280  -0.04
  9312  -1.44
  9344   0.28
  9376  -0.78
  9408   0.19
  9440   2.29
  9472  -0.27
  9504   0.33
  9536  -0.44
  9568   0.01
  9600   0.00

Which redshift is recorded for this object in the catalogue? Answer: 1.232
